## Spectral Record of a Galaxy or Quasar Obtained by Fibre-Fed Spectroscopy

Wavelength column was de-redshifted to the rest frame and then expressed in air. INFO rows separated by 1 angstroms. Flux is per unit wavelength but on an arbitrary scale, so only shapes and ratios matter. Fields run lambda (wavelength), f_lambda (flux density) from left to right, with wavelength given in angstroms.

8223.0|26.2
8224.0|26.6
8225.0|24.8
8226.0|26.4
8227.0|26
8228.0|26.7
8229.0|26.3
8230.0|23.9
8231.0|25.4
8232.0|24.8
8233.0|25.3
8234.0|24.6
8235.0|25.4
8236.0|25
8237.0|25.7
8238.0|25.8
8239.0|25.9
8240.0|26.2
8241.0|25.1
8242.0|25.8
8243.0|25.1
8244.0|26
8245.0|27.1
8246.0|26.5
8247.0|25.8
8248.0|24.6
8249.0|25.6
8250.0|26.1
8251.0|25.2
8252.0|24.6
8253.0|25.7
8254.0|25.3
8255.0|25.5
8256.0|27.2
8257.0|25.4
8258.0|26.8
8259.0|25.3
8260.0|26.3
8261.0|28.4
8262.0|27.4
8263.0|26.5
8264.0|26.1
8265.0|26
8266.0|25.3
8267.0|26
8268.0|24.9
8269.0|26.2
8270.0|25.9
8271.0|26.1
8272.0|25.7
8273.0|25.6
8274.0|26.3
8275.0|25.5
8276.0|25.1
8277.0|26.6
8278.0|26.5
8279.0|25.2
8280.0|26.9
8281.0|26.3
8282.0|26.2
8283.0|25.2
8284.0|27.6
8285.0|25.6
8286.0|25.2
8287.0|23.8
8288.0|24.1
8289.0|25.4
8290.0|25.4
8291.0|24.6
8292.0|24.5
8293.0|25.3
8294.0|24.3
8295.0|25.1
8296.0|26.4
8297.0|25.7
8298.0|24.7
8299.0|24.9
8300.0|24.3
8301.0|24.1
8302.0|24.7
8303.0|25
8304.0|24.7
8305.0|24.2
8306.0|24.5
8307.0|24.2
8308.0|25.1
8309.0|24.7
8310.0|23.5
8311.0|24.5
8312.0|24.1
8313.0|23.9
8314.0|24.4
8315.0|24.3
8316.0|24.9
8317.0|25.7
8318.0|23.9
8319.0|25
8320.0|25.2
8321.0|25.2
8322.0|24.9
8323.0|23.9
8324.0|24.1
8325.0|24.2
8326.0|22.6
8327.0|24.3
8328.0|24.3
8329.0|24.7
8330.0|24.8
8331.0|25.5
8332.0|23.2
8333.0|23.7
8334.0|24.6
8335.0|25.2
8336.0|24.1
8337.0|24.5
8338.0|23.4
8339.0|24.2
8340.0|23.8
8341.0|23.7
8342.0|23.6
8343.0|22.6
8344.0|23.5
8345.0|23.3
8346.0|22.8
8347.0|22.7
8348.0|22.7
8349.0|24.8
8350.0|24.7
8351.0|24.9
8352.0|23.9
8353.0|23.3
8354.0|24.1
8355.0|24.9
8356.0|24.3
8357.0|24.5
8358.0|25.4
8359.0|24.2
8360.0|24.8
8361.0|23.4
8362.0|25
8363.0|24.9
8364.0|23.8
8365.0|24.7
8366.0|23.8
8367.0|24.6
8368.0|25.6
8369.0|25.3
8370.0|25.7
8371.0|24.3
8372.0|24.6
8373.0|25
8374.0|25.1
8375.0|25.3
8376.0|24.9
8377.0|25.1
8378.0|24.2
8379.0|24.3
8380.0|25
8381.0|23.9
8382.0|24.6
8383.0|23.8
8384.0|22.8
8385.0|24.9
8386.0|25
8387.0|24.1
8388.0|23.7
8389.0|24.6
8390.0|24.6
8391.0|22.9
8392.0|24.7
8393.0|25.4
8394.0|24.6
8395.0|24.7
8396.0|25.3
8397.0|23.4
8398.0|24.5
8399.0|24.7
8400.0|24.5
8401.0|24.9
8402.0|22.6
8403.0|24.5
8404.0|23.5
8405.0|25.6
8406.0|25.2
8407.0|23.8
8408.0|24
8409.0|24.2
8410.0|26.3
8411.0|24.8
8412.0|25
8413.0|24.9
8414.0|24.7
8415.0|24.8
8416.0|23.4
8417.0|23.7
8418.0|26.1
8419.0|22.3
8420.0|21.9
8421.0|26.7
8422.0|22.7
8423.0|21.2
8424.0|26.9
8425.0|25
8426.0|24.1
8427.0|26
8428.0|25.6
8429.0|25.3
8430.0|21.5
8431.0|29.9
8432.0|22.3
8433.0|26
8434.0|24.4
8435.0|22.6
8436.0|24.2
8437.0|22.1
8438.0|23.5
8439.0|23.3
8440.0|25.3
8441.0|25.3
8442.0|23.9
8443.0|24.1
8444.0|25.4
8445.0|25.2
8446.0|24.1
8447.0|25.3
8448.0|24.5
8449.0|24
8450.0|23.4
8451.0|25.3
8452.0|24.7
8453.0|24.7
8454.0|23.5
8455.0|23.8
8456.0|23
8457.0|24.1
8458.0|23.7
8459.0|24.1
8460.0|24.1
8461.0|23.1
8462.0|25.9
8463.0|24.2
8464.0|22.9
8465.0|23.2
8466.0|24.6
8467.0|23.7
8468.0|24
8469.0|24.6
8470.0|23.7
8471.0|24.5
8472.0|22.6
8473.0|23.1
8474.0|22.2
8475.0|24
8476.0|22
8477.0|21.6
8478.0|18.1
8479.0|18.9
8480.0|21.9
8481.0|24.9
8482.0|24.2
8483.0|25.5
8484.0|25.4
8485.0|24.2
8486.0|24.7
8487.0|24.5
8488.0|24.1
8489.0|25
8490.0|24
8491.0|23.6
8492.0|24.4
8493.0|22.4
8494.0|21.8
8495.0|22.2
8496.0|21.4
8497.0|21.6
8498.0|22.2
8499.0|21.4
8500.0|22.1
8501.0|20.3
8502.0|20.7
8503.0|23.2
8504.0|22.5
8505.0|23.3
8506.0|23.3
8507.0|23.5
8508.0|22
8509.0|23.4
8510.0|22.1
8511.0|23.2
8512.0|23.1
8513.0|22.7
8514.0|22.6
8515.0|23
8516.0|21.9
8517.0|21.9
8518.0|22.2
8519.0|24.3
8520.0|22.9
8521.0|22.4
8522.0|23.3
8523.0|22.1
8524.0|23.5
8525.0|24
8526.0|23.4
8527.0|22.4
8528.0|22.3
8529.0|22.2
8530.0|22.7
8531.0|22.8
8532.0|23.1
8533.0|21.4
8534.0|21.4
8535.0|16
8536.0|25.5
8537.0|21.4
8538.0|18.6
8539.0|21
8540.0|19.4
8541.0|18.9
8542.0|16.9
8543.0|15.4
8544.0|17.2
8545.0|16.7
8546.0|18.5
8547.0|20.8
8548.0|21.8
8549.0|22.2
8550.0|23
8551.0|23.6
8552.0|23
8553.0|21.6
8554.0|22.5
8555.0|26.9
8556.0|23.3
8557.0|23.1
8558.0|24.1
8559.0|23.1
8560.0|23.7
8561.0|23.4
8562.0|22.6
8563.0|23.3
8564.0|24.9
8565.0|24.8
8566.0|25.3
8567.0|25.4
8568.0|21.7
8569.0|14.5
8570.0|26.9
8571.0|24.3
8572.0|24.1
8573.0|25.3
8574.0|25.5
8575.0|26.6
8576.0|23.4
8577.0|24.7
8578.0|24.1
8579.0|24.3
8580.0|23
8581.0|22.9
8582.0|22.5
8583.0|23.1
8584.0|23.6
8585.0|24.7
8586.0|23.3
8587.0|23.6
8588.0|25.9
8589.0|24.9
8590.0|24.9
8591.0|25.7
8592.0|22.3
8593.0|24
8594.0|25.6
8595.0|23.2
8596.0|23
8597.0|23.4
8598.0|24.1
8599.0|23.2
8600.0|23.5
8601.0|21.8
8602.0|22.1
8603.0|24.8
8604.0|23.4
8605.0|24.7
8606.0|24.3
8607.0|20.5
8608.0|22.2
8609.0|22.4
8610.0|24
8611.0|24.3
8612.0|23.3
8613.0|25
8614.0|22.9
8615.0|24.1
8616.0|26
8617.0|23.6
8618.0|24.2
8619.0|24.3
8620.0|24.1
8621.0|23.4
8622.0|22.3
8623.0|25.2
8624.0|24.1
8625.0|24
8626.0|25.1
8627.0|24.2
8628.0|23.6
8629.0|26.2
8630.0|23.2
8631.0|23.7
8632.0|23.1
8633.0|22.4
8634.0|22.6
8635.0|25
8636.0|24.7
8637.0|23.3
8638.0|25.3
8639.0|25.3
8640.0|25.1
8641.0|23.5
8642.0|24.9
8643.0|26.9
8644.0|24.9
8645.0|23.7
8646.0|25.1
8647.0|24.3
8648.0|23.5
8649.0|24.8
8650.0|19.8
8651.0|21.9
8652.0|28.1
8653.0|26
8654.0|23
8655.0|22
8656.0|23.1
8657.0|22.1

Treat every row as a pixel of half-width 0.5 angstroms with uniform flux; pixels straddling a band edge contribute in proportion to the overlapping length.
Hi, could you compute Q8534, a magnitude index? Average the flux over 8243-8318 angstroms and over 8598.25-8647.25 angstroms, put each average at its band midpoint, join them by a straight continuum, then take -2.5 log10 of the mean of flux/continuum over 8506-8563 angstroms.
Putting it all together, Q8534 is 0.11 mag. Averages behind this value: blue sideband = 25.4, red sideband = 24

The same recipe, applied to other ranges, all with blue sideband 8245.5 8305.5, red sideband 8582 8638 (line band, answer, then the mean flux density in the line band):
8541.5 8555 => 0.18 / 20.5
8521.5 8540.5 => 0.11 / 21.9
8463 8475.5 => 0.04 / 23.6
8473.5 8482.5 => 0.12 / 22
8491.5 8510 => 0.10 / 22.3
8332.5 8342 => 0.05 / 24.1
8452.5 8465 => 0.03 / 23.9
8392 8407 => 0.02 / 24.5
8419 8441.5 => 0.02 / 24.3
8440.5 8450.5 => 0.01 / 24.5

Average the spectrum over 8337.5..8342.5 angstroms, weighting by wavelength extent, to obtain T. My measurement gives 23.7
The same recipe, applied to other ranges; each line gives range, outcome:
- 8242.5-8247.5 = 26.1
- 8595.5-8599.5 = 23.4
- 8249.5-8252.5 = 25.3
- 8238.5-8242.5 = 25.8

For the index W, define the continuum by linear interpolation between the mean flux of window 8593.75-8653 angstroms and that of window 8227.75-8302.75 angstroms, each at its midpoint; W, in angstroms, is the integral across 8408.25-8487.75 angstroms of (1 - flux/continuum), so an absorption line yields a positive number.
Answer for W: 2.3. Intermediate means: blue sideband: 25.6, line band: 24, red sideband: 23.9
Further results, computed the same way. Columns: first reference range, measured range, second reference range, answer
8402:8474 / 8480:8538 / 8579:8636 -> 3.0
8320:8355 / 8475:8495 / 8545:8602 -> 0.4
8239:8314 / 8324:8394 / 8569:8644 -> 2.3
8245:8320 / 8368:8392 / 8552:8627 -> 0.3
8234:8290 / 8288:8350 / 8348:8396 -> 1.9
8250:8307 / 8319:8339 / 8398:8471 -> 0.6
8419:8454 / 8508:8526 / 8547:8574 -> 0.7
